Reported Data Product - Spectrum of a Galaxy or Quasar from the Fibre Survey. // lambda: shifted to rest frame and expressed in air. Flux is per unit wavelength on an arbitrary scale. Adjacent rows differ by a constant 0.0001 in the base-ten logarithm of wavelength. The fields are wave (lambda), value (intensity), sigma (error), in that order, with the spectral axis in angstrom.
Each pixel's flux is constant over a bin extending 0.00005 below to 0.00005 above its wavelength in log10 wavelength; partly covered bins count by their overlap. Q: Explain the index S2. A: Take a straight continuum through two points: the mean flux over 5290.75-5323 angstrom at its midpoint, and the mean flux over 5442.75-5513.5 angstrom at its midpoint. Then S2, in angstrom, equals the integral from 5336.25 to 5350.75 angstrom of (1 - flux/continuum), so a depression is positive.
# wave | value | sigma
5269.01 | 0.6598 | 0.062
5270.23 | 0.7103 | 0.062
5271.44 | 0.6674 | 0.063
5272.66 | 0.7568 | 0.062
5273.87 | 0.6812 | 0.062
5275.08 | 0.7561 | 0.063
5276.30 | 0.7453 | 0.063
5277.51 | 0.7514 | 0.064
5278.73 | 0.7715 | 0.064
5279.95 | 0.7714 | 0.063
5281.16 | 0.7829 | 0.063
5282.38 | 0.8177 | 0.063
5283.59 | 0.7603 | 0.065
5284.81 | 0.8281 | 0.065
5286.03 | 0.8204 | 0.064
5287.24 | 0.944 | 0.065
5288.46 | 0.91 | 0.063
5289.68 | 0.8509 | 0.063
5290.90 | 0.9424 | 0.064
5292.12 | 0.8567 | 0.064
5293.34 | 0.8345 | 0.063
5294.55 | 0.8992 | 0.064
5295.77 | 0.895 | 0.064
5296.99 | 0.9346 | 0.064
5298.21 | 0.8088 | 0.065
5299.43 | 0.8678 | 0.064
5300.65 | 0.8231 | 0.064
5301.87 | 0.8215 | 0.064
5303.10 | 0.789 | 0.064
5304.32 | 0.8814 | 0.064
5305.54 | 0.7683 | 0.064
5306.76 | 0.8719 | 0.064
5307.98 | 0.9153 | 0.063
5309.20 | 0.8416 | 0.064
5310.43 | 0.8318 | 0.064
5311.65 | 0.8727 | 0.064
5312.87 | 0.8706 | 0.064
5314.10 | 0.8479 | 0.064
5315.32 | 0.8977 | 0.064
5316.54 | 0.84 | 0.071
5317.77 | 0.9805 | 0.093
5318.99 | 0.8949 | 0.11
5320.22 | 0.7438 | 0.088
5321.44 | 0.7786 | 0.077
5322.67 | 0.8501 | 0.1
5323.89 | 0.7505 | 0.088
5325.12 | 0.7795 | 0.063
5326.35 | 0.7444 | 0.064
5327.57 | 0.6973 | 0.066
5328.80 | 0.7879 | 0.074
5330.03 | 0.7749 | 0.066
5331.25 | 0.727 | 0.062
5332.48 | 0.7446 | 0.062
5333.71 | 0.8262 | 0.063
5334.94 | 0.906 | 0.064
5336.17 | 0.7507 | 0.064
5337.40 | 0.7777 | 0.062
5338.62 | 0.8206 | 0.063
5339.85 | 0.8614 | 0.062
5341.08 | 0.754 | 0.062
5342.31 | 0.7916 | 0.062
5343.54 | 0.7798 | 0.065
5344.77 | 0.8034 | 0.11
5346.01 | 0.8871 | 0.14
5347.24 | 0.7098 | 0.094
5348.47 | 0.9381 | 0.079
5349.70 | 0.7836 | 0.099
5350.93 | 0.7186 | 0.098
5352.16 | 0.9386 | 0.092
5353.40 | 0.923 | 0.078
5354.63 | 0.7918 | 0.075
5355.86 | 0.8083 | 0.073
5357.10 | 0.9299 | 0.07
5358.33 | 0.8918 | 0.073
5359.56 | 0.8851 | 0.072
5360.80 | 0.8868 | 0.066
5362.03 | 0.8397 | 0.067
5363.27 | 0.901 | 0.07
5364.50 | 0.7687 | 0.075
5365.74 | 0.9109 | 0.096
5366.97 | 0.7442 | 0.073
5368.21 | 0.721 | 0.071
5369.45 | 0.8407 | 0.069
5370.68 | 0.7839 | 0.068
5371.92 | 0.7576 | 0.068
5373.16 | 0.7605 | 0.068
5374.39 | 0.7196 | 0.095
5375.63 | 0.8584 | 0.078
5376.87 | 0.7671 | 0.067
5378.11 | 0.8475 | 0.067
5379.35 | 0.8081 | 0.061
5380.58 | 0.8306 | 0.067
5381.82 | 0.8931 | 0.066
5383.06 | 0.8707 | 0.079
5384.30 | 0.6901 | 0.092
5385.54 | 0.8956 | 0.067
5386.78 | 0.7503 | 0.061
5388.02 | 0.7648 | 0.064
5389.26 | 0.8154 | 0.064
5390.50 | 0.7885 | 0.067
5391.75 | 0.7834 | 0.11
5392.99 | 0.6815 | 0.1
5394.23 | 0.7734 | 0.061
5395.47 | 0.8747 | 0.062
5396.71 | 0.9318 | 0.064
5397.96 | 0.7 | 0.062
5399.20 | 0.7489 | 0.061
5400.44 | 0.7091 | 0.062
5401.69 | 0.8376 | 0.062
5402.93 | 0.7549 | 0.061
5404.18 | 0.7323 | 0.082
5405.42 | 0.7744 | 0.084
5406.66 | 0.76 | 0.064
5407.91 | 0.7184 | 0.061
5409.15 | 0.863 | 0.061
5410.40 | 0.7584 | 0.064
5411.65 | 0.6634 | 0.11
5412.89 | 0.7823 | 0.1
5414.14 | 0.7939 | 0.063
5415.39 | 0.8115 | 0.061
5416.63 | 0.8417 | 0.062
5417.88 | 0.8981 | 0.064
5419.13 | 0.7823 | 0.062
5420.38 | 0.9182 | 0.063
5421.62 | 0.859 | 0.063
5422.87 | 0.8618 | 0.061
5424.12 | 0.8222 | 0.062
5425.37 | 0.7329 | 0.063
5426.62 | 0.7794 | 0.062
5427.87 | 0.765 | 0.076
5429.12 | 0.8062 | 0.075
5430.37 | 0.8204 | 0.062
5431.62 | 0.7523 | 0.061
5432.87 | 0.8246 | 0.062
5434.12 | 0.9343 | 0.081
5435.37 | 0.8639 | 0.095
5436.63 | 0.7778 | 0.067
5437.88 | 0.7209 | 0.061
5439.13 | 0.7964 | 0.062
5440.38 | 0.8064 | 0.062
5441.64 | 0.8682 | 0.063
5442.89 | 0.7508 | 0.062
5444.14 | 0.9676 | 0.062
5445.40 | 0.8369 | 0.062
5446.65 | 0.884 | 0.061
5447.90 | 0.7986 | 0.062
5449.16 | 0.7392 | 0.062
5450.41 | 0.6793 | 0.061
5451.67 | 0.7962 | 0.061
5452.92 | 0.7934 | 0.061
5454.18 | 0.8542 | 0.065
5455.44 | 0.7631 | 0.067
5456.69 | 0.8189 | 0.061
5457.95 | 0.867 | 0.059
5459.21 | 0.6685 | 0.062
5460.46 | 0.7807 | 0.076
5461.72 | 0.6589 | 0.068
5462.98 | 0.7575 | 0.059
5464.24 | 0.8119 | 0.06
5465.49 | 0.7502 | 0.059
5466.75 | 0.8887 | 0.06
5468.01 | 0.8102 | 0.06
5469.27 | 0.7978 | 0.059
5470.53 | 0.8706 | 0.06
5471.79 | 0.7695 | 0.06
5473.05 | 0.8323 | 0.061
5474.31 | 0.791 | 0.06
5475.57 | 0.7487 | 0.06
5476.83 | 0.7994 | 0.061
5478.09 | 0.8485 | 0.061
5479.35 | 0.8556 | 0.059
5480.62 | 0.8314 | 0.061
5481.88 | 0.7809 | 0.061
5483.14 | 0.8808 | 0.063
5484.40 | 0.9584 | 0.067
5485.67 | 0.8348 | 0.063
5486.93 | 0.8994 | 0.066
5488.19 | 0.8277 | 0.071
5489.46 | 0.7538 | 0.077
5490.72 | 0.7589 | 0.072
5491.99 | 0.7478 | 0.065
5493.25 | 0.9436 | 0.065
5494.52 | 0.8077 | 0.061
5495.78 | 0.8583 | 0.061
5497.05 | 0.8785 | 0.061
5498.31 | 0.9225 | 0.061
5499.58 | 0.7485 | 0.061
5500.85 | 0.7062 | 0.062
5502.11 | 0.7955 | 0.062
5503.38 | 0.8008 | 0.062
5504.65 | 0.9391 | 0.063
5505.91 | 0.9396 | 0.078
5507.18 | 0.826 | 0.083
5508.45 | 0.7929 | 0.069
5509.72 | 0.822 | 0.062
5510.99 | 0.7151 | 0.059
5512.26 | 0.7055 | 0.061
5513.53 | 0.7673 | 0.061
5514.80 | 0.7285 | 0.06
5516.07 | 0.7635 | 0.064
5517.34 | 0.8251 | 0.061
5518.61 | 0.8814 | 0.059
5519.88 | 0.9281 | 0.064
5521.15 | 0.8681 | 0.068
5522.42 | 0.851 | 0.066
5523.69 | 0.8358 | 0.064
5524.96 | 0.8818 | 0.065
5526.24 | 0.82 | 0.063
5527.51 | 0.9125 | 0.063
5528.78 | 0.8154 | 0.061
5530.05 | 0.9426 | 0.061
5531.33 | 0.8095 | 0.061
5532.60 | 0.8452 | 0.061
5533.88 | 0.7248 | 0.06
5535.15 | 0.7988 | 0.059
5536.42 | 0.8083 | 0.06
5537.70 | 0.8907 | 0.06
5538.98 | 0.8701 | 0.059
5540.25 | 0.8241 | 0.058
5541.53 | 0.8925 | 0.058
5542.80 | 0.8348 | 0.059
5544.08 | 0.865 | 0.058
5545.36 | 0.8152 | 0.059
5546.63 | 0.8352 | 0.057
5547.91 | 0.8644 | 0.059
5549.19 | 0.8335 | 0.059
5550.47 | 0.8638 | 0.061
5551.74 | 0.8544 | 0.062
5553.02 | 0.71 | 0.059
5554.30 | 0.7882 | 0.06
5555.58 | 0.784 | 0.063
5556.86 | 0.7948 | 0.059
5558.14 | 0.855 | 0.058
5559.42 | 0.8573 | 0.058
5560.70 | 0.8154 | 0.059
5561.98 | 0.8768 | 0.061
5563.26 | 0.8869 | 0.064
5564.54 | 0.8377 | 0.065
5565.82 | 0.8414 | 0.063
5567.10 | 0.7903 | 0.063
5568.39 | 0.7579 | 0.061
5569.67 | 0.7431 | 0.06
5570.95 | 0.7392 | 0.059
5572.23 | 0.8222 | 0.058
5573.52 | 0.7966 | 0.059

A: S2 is 0.7 angstrom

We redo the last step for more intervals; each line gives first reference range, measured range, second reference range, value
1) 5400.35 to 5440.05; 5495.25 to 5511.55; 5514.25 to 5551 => 0.1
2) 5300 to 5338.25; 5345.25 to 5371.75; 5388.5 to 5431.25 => -1.0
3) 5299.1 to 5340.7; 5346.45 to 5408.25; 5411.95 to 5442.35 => 0.9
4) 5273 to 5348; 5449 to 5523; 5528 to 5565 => 1.7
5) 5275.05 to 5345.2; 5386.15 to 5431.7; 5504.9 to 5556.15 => 2.0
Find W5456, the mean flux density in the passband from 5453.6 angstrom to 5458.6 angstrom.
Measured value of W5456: 0.824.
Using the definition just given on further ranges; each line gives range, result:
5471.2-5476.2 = 0.786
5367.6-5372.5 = 0.776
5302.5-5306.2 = 0.815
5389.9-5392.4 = 0.782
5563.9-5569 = 0.806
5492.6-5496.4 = 0.87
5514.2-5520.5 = 0.826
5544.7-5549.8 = 0.837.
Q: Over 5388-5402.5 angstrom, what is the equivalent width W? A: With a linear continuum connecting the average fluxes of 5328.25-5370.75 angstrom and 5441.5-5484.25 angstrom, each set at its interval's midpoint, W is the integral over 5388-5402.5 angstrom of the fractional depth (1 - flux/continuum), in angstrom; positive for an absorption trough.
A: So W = 0.5 angstrom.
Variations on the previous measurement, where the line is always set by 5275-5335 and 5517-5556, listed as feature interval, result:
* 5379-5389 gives 0.23 angstrom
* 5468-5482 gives 0.43 angstrom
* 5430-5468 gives 1.61 angstrom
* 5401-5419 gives 1.07 angstrom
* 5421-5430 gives 0.33 angstrom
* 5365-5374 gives 0.49 angstrom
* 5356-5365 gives -0.42 angstrom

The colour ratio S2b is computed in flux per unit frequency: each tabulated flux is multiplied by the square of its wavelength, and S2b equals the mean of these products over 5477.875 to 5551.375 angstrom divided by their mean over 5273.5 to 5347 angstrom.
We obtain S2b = 1.1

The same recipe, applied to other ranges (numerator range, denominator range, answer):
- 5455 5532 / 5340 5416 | 1.07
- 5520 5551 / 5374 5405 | 1.13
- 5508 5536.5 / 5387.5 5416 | 1.11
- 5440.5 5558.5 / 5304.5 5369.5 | 1.06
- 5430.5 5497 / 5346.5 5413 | 1.04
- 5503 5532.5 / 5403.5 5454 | 1.07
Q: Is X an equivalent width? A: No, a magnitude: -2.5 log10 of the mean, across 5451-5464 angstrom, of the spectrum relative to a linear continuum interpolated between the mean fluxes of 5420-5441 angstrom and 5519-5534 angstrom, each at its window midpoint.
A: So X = 0.067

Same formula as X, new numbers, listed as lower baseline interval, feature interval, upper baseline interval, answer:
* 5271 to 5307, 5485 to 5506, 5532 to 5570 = -0.01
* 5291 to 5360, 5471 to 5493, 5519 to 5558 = 0.02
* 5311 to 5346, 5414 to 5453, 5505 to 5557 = 0.01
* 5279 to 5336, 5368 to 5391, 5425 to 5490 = 0.03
